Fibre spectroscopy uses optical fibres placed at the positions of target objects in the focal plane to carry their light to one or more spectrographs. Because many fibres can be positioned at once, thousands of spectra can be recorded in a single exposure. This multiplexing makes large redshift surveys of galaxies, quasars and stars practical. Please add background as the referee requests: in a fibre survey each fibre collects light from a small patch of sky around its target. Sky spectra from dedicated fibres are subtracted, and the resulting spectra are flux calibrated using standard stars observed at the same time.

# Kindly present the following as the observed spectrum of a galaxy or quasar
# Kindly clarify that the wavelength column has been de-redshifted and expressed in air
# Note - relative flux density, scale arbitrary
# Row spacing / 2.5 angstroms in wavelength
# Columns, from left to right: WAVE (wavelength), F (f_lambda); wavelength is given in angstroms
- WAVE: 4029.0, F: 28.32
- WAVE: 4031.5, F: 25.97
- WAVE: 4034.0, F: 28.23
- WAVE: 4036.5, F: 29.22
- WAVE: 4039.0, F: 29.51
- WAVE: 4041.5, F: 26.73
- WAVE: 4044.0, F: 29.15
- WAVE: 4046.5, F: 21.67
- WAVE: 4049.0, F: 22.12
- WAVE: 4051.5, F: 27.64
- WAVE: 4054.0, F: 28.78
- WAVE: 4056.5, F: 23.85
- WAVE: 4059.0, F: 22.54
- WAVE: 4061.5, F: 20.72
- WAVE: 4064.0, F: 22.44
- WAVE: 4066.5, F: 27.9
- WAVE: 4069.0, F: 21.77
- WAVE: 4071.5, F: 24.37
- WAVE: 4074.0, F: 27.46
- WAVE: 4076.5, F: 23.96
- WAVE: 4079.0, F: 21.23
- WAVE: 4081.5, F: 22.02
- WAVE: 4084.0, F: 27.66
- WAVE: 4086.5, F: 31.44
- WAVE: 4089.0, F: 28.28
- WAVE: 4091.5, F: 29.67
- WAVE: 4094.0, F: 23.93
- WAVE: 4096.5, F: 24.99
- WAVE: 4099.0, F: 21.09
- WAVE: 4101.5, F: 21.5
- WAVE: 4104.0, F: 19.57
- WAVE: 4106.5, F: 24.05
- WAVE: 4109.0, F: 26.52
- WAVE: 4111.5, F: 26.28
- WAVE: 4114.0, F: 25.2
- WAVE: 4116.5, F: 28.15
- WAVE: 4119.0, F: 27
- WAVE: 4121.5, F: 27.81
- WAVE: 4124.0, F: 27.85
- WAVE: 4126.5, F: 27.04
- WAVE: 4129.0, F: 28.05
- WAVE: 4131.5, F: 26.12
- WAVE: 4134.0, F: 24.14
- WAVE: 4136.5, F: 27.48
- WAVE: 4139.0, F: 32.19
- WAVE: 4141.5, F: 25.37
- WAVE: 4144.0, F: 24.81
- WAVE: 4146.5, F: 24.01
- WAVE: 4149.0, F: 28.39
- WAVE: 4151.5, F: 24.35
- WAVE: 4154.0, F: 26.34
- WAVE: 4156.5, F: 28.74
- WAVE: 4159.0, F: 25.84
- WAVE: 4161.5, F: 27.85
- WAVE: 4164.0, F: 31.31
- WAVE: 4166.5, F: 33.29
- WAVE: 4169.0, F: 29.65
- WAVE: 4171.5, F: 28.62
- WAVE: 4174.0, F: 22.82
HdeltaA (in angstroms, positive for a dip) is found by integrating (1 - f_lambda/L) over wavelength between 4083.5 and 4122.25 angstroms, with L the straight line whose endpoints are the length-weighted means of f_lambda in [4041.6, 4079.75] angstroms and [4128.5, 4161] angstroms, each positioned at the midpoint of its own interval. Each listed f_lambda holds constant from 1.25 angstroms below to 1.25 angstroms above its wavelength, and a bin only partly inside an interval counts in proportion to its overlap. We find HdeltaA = -0.3 angstroms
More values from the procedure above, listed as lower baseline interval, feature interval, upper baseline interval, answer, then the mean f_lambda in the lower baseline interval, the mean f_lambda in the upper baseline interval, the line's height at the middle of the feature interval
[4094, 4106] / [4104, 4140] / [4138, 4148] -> -3.42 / 22.2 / 26.5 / 24.4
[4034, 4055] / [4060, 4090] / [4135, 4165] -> 2.33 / 26.9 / 27.2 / 27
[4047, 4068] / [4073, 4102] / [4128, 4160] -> -0.25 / 24.4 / 26.6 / 25.1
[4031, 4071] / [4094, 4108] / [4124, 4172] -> 2.15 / 25.5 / 27.5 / 26.5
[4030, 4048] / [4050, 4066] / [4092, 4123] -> 1.24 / 27.2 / 24.8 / 26.5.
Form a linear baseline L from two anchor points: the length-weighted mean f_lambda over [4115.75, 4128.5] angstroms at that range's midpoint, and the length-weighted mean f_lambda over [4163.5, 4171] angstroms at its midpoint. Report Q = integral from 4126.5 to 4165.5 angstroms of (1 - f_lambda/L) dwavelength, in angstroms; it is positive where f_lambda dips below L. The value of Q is 3.2 angstroms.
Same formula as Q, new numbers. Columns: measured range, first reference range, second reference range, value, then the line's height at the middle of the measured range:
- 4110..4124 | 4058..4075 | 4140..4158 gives -1.0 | 25.2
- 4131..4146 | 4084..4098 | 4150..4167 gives 0.7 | 27.9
